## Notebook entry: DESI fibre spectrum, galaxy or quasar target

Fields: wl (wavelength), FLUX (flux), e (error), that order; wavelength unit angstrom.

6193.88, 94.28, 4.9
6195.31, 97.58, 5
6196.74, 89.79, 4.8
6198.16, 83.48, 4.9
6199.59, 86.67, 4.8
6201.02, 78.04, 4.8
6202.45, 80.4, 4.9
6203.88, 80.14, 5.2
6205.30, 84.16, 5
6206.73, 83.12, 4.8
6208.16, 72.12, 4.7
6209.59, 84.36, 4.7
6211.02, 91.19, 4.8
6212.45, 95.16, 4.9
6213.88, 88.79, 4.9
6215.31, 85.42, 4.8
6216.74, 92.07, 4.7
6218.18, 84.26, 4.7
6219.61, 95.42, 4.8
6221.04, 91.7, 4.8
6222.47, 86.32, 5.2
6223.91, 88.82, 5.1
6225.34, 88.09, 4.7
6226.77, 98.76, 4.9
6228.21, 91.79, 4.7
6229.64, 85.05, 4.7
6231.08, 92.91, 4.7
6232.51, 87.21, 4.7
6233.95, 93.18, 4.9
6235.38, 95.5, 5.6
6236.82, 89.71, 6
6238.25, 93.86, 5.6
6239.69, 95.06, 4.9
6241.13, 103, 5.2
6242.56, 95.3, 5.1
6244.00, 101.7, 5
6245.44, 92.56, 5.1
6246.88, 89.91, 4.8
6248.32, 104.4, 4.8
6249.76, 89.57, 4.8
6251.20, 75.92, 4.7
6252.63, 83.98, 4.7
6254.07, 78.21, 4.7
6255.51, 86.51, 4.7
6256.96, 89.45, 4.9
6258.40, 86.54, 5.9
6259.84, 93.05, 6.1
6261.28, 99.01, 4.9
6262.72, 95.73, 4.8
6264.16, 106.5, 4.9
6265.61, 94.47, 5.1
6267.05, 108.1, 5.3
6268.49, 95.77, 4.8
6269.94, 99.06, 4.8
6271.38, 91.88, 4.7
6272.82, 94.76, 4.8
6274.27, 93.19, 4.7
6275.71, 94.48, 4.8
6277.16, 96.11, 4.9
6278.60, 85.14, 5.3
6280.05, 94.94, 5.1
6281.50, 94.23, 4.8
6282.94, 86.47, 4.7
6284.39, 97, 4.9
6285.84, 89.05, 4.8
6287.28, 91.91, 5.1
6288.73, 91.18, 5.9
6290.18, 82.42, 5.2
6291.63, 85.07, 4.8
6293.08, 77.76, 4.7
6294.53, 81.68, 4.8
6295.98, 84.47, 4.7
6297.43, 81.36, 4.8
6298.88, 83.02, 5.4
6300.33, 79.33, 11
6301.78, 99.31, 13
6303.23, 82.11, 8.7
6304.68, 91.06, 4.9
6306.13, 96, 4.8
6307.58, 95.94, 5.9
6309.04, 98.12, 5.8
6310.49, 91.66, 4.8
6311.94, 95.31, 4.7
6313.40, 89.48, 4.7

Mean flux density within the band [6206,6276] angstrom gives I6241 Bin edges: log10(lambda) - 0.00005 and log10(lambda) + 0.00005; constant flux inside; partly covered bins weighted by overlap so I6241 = 91.7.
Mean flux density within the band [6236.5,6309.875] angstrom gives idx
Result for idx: 91.5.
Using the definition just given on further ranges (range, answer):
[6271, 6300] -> 88.6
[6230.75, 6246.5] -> 94.5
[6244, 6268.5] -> 92.5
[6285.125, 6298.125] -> 85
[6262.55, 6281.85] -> 96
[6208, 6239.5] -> 90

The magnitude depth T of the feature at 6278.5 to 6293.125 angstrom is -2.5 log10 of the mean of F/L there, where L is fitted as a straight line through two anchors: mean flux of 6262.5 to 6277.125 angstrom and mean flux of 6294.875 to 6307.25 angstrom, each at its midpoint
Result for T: 0.04 mag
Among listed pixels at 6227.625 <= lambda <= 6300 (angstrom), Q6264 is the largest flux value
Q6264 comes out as 108.1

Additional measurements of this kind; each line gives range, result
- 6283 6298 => 97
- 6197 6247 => 103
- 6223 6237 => 98.76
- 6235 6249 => 104.4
